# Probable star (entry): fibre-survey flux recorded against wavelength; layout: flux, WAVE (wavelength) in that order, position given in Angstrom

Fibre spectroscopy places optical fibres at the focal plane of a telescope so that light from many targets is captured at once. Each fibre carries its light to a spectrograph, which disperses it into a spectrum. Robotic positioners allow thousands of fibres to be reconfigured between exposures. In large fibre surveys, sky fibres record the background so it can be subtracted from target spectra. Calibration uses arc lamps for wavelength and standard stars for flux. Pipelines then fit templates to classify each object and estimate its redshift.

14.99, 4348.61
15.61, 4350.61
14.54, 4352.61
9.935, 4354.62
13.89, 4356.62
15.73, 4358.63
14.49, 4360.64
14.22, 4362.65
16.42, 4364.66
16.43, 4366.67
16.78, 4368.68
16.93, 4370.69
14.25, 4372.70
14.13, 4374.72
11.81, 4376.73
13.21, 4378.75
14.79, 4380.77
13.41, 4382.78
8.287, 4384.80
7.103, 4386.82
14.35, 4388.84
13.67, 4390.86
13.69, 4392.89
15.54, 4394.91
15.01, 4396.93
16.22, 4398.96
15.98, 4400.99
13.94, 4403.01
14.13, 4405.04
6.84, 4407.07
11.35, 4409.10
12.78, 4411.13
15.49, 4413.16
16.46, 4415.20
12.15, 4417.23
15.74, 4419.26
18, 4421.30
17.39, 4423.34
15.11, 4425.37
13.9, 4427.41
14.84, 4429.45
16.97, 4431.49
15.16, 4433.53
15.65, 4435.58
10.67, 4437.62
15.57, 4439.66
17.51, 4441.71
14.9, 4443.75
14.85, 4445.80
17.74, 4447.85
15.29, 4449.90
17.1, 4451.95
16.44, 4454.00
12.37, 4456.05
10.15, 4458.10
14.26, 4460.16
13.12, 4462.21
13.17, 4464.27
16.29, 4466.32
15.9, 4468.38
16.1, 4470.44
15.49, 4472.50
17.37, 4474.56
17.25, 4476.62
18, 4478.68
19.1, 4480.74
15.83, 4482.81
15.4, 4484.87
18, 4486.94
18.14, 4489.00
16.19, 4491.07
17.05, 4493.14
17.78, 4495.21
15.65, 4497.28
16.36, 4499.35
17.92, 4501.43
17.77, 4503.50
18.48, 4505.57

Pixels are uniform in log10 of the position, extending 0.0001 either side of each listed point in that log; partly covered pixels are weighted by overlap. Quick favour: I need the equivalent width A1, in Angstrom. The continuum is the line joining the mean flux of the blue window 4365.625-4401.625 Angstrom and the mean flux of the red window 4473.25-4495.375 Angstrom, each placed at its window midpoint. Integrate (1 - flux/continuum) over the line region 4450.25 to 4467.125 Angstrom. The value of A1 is 2.34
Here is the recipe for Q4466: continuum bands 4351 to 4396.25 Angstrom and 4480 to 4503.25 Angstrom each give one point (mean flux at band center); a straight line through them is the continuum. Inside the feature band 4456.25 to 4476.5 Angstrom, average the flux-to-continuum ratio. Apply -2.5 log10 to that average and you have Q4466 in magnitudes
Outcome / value 0.119 mag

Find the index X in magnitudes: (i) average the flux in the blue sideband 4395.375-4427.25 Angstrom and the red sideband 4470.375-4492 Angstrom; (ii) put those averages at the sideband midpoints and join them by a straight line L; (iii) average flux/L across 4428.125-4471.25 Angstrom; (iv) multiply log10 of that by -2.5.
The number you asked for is 0.064 mag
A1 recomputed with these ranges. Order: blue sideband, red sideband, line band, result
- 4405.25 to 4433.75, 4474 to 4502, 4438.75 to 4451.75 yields -0.5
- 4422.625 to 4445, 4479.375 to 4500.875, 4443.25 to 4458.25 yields 0.6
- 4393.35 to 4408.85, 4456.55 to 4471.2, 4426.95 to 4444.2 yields -1.4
